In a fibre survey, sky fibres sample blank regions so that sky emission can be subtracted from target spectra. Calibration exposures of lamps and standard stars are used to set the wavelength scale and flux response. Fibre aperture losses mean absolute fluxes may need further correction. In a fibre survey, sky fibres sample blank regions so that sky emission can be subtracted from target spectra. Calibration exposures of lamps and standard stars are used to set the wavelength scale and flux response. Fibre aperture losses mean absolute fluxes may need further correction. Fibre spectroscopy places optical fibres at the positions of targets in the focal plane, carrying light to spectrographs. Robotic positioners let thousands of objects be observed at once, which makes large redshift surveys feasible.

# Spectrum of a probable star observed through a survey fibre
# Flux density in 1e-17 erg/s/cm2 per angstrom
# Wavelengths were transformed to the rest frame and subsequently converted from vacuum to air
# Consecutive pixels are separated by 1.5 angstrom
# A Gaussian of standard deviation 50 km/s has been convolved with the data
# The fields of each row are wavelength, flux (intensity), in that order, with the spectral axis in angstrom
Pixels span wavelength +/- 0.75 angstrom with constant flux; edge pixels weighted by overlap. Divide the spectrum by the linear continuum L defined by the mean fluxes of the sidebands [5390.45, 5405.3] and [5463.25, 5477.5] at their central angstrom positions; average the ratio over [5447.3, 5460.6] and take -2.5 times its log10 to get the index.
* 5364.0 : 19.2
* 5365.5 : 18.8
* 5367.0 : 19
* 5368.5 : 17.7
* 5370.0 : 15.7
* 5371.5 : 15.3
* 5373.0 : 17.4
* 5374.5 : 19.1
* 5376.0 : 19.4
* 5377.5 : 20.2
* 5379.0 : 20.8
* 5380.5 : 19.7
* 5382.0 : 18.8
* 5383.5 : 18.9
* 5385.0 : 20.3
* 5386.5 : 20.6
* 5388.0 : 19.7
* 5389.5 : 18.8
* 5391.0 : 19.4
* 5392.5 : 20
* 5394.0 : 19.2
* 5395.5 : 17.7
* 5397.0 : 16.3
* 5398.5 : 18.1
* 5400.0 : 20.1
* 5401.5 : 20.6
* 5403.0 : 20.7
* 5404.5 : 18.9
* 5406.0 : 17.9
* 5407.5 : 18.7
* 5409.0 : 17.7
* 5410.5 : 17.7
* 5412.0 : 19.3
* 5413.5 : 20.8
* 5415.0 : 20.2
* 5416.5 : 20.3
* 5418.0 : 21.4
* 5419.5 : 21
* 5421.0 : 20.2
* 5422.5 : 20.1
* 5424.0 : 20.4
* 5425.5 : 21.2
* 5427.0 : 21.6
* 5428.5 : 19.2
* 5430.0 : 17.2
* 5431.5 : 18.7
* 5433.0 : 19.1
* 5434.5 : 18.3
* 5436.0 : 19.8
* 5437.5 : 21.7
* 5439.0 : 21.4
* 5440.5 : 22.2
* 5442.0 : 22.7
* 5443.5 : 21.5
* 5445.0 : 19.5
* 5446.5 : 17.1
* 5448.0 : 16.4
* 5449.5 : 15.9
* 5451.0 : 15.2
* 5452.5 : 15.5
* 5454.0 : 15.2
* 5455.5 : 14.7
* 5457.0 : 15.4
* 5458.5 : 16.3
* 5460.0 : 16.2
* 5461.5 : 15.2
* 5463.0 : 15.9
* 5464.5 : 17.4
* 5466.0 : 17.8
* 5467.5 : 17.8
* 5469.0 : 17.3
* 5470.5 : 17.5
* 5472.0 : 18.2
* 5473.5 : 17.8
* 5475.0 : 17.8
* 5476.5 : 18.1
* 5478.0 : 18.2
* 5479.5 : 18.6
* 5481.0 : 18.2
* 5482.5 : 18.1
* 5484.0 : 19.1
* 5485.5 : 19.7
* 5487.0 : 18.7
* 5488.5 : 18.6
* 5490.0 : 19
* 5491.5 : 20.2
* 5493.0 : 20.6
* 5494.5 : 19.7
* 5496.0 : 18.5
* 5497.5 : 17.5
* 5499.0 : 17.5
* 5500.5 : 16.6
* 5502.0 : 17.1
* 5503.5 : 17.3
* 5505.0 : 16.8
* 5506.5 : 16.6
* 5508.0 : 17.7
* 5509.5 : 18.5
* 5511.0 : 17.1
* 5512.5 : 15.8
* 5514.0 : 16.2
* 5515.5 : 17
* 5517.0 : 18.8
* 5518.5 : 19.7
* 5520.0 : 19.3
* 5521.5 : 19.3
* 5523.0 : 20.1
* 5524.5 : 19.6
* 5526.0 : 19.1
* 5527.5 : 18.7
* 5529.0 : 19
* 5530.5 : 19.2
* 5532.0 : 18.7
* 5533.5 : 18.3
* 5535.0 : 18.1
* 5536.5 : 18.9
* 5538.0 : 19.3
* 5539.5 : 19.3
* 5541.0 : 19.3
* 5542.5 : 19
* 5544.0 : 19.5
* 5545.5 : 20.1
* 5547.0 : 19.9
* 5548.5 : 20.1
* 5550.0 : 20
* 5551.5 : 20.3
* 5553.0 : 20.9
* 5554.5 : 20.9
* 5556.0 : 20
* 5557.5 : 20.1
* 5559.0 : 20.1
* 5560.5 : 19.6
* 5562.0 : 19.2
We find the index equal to 0.153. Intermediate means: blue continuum 19.1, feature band 15.6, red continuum 17.7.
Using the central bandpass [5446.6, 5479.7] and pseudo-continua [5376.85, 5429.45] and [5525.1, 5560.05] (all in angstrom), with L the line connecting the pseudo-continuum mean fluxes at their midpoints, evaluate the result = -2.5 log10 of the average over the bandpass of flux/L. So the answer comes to 0.17 mag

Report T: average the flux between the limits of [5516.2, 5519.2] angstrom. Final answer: 19.2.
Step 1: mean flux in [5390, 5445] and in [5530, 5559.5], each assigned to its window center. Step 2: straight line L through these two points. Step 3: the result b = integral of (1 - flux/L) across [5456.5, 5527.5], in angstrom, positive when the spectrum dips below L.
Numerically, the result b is 6.1 angstrom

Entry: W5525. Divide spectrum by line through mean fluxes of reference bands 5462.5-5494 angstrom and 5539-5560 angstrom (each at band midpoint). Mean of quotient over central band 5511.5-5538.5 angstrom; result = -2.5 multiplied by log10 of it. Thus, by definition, 0.05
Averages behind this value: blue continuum 18.3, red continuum 20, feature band 18.6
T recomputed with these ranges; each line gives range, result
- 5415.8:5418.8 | 20.9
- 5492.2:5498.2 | 19.1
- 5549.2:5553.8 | 20.4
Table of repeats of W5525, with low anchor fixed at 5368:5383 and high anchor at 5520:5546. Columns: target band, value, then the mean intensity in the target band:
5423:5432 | -0.06 mag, 19.8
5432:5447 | -0.09 mag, 20.4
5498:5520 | 0.10 mag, 17.4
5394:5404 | -0.02 mag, 18.9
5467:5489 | 0.04 mag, 18.2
